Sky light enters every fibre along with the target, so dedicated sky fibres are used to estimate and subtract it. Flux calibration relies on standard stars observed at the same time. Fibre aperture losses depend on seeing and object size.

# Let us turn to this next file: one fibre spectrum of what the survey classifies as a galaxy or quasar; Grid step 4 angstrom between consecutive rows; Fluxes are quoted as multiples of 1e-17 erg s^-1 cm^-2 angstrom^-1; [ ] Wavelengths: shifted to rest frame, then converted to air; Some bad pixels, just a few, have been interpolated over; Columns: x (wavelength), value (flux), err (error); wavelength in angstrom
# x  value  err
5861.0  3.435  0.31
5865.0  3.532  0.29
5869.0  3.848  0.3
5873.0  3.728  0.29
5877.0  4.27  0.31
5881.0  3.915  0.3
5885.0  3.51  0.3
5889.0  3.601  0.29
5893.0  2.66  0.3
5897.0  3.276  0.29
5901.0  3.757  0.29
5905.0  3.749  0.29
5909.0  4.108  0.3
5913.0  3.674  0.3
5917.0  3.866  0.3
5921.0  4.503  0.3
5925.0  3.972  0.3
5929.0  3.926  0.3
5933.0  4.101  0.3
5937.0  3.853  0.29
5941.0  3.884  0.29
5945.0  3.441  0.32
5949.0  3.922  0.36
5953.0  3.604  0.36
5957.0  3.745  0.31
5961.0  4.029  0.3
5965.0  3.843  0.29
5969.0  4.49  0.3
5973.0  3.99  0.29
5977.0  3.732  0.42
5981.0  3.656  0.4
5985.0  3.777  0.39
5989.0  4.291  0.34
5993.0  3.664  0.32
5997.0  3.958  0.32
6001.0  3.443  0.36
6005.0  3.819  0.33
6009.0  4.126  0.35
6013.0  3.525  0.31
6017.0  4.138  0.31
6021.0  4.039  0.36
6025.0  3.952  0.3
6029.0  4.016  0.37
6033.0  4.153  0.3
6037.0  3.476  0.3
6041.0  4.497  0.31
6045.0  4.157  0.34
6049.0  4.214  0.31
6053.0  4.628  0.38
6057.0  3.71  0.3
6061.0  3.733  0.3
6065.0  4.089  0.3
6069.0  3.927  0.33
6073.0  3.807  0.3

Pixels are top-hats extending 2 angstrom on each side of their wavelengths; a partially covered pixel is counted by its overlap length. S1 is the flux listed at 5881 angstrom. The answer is 3.915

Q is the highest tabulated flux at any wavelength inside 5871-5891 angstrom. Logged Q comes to 4.27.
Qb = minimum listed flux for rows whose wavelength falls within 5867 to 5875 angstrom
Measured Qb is 3.728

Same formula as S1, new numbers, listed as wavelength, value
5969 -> 4.49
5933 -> 4.101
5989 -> 4.291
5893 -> 2.66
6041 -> 4.497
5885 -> 3.51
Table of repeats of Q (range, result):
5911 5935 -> 4.503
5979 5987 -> 3.777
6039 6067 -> 4.628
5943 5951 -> 3.922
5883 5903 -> 3.757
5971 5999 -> 4.291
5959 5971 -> 4.49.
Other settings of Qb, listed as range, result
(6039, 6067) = 3.71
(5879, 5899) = 2.66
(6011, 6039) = 3.476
